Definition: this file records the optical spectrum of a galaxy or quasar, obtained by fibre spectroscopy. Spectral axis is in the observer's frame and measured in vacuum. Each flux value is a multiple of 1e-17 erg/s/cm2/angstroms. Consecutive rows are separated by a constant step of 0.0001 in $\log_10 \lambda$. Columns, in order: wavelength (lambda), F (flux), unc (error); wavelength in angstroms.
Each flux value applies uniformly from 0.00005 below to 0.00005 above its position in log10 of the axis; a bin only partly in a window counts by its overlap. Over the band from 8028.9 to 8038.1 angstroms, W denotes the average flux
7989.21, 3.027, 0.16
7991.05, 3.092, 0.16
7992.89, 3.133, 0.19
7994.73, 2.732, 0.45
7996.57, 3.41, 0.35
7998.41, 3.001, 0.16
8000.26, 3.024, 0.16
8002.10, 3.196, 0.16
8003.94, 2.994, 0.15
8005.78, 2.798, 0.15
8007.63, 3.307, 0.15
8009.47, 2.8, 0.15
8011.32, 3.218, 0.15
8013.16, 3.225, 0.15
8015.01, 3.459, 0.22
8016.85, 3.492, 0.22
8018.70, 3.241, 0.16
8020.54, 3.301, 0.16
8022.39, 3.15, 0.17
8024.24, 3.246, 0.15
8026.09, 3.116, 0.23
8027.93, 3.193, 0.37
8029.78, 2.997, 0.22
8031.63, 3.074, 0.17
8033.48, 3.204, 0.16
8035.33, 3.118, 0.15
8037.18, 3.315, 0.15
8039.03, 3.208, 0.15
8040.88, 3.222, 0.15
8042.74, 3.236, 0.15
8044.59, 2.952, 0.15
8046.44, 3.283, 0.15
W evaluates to 3.14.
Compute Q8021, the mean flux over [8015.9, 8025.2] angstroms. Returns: 3.29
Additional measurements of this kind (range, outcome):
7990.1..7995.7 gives 2.99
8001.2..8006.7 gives 3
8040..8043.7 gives 3.22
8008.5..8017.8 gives 3.24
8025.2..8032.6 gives 3.1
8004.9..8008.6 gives 3.05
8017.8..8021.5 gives 3.27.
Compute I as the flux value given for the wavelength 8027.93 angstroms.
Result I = 3.193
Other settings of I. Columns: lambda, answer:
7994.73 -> 2.732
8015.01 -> 3.459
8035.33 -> 3.118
